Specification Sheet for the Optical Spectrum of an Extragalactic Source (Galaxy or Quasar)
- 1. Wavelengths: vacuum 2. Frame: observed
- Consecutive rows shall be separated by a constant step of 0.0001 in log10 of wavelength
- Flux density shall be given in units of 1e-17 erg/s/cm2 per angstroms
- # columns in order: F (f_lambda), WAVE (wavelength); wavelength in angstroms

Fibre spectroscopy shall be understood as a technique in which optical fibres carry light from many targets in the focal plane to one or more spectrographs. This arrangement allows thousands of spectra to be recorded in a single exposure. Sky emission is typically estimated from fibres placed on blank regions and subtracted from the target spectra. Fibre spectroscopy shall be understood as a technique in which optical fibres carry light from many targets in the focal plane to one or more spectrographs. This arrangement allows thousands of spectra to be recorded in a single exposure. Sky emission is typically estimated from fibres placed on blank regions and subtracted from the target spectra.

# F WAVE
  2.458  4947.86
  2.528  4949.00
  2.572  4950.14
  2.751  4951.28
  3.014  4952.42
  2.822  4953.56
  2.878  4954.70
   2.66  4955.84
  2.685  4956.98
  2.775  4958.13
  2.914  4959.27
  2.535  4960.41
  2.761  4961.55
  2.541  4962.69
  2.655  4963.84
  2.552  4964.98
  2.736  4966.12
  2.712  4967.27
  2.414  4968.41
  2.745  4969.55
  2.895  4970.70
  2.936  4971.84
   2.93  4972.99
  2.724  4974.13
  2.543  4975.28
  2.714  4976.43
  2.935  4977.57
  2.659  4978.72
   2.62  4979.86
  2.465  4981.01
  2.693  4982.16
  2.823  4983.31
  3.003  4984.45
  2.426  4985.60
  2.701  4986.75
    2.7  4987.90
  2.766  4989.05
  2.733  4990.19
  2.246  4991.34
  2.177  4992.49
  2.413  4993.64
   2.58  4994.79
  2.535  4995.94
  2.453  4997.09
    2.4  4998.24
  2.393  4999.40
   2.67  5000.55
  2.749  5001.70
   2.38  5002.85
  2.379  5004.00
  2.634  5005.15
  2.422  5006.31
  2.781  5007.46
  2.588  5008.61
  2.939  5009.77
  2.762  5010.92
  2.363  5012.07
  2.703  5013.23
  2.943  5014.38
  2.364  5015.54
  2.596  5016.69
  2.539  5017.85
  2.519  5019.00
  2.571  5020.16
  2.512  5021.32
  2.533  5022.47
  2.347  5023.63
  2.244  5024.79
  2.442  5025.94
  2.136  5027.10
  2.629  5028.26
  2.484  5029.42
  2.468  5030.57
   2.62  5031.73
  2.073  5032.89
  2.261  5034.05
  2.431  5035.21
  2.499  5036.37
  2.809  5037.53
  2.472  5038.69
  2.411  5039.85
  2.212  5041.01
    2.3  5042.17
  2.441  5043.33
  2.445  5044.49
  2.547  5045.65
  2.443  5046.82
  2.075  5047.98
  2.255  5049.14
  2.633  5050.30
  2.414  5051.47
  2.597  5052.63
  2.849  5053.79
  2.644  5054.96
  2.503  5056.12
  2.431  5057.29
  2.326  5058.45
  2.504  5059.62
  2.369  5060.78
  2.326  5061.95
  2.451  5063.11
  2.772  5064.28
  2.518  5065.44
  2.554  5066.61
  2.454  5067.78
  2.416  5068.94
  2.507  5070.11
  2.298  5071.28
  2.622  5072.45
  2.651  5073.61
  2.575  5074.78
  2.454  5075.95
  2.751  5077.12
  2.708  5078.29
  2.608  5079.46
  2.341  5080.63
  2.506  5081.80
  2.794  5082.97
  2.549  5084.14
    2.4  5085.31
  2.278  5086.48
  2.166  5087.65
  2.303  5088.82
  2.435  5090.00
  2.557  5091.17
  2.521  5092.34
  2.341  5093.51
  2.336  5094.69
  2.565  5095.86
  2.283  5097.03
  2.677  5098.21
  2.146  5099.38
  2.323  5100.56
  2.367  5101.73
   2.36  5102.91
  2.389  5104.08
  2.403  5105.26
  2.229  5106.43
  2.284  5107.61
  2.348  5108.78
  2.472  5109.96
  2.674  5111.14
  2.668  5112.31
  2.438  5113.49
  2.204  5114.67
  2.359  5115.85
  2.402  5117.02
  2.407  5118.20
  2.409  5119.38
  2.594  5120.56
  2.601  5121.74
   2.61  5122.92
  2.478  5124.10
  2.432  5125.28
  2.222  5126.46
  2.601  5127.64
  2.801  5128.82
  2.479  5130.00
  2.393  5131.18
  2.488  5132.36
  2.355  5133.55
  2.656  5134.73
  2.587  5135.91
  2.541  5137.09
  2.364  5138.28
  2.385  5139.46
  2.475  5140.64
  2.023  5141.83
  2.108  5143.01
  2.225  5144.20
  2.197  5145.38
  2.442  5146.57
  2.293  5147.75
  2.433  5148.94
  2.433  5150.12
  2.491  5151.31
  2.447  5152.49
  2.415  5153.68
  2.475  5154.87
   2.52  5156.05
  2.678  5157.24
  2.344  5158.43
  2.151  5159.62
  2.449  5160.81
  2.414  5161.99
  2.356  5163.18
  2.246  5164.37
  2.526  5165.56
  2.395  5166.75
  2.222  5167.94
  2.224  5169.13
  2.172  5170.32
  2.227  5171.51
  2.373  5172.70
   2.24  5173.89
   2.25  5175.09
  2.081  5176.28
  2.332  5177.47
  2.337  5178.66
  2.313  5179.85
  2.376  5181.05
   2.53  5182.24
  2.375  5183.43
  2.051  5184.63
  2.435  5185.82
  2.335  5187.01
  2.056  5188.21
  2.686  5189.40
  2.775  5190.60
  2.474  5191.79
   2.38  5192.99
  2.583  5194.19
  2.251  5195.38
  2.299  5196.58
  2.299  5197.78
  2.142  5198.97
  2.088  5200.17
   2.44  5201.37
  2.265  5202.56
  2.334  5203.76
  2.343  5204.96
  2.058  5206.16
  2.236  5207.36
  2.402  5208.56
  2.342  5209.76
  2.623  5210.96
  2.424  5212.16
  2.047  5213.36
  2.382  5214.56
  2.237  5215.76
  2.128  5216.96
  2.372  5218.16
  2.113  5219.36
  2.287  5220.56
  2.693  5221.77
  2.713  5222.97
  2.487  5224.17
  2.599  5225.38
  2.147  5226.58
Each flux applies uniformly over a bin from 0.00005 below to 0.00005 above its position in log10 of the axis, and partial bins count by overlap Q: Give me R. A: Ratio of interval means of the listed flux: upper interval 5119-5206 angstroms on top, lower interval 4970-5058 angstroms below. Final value 0.9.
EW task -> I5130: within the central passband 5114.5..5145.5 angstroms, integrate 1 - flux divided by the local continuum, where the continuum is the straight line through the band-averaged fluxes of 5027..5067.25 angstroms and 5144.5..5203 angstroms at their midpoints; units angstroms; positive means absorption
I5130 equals -0.50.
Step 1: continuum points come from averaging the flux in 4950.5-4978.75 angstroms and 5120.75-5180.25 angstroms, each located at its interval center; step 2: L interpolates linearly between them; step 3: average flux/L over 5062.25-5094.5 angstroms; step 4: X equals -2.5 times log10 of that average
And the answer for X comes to 0.01 mag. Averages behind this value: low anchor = 2.74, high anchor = 2.39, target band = 2.5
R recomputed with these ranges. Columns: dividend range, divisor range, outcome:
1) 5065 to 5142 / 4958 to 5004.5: 0.93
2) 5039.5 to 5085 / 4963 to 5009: 0.95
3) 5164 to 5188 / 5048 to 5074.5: 0.92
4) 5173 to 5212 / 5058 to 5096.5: 0.94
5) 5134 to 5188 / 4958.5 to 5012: 0.89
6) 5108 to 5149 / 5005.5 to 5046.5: 0.97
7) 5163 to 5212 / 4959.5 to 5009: 0.89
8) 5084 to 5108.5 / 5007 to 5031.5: 0.93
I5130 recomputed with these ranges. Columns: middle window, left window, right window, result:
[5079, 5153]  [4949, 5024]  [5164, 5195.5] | 0.5 angstroms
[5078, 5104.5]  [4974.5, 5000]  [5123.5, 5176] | 0.3 angstroms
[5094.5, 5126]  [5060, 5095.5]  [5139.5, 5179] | 0.0 angstroms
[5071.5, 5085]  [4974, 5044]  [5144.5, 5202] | -0.7 angstroms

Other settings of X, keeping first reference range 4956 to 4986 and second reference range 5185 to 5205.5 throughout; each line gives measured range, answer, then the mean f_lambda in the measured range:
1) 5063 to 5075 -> 0.011 mag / 2.53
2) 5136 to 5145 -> 0.059 mag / 2.32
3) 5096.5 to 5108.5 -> 0.071 mag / 2.35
